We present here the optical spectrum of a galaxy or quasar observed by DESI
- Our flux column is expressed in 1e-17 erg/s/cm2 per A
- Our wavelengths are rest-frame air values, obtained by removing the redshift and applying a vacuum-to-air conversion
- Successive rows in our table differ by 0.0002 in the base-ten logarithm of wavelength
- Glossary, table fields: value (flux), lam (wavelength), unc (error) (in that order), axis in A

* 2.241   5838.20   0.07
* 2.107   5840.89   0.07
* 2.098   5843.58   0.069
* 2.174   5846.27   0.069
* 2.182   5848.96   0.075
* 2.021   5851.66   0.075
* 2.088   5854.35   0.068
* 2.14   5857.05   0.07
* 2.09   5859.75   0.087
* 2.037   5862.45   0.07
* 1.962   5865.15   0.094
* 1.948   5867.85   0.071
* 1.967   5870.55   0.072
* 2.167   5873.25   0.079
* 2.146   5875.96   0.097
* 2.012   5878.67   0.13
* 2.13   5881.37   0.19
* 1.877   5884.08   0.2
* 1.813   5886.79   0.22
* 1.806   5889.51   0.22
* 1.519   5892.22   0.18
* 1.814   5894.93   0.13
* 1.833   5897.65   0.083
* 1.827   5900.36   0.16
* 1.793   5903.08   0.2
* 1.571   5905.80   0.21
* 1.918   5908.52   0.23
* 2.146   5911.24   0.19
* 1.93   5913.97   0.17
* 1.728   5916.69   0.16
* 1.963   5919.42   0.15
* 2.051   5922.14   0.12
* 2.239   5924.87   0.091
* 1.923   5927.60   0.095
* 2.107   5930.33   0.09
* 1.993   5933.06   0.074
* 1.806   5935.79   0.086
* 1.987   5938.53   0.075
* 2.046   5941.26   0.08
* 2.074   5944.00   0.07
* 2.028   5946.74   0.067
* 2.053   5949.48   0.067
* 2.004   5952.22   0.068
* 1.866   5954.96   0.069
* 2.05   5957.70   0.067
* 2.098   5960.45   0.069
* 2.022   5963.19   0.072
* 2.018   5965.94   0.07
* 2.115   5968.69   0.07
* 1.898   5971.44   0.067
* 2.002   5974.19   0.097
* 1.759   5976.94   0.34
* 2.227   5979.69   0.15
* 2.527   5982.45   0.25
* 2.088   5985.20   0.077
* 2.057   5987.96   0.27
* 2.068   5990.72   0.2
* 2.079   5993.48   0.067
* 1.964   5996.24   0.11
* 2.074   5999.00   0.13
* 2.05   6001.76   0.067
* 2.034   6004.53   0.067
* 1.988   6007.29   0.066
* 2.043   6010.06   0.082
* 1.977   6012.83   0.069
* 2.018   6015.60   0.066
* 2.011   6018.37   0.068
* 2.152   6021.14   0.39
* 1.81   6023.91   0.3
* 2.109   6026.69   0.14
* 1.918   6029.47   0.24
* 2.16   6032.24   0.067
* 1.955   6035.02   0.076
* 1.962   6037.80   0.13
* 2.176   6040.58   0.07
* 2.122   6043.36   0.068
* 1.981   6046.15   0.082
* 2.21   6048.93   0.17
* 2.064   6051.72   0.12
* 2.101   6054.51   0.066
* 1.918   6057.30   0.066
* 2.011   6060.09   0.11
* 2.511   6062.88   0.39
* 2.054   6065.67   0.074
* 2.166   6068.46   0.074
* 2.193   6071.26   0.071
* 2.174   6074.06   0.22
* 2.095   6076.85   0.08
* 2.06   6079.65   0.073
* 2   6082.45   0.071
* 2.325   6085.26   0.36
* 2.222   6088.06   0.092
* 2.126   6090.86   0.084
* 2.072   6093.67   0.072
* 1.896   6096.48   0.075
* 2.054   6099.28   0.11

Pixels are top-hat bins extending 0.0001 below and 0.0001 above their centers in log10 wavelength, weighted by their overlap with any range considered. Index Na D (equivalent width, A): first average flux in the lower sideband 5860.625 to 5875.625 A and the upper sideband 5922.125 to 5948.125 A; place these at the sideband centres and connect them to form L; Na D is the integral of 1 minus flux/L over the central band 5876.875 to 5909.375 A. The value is 3.2 A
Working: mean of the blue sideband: 2.03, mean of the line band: 1.83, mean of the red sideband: 2.02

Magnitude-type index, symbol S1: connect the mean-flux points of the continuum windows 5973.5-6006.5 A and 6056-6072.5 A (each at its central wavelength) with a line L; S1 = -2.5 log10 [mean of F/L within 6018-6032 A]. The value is 0.05 mag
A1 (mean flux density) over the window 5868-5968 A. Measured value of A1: 1.95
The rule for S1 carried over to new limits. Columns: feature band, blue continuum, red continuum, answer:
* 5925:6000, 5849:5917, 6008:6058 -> -0.025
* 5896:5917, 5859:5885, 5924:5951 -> 0.101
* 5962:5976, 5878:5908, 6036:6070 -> -0.027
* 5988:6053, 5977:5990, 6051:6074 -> 0.057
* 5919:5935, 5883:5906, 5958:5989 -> -0.082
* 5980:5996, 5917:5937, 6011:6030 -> -0.079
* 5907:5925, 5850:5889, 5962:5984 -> 0.038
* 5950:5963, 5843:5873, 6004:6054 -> 0.022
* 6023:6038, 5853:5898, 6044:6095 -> 0.054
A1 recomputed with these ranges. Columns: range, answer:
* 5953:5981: 2.01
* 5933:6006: 2.04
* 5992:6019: 2.02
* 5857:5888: 2.02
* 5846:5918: 1.95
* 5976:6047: 2.05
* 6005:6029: 2.01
